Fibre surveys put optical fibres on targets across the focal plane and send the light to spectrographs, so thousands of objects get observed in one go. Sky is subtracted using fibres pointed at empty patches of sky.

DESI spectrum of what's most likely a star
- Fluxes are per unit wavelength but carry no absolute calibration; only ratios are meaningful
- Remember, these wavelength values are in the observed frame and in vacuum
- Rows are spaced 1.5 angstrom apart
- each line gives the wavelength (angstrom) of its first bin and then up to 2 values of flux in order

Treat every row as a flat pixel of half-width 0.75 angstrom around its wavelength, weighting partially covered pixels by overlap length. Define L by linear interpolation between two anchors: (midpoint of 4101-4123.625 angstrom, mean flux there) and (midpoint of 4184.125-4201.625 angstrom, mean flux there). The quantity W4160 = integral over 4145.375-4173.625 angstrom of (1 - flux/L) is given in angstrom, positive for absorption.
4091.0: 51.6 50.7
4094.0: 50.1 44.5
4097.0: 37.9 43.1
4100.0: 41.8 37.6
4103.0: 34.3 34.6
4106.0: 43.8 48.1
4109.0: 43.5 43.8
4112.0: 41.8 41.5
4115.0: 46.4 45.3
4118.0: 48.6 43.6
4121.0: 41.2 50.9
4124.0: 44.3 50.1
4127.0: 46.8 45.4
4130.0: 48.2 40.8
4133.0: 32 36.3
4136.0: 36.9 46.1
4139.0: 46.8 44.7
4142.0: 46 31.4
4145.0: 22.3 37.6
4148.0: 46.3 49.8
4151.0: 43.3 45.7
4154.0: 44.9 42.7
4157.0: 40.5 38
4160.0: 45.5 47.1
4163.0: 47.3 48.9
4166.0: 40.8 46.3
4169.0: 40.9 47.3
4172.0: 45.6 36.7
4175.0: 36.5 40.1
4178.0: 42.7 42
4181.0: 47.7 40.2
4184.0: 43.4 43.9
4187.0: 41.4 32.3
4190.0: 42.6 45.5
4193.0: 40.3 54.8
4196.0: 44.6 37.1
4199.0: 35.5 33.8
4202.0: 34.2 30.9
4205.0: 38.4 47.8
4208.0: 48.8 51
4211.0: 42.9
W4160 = -1.3 angstrom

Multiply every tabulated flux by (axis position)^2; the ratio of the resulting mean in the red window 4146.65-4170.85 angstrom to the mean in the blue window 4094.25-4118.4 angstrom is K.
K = 1.08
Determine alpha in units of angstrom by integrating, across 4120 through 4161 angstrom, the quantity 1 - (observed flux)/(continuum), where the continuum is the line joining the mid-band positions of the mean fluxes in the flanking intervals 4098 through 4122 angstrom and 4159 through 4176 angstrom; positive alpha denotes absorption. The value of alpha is 0.7 angstrom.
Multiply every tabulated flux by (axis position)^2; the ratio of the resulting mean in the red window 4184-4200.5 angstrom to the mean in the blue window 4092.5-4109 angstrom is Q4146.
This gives 1.03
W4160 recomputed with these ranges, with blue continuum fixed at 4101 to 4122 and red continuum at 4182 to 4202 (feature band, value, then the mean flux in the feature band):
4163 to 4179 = -0.5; 42.8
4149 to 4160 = -0.5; 43.5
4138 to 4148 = 0.7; 38.9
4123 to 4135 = -0.3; 43.3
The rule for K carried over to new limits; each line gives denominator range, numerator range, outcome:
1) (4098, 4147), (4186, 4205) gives 0.97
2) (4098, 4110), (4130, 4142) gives 1.03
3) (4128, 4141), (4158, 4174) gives 1.07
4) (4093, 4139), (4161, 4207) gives 1.00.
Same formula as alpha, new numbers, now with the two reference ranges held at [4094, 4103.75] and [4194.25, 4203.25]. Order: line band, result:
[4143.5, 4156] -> -0.4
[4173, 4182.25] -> -0.5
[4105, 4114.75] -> -0.8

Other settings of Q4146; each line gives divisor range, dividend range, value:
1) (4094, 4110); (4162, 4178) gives 1.08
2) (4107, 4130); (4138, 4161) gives 0.93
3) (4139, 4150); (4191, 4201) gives 1.07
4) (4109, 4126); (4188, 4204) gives 0.91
